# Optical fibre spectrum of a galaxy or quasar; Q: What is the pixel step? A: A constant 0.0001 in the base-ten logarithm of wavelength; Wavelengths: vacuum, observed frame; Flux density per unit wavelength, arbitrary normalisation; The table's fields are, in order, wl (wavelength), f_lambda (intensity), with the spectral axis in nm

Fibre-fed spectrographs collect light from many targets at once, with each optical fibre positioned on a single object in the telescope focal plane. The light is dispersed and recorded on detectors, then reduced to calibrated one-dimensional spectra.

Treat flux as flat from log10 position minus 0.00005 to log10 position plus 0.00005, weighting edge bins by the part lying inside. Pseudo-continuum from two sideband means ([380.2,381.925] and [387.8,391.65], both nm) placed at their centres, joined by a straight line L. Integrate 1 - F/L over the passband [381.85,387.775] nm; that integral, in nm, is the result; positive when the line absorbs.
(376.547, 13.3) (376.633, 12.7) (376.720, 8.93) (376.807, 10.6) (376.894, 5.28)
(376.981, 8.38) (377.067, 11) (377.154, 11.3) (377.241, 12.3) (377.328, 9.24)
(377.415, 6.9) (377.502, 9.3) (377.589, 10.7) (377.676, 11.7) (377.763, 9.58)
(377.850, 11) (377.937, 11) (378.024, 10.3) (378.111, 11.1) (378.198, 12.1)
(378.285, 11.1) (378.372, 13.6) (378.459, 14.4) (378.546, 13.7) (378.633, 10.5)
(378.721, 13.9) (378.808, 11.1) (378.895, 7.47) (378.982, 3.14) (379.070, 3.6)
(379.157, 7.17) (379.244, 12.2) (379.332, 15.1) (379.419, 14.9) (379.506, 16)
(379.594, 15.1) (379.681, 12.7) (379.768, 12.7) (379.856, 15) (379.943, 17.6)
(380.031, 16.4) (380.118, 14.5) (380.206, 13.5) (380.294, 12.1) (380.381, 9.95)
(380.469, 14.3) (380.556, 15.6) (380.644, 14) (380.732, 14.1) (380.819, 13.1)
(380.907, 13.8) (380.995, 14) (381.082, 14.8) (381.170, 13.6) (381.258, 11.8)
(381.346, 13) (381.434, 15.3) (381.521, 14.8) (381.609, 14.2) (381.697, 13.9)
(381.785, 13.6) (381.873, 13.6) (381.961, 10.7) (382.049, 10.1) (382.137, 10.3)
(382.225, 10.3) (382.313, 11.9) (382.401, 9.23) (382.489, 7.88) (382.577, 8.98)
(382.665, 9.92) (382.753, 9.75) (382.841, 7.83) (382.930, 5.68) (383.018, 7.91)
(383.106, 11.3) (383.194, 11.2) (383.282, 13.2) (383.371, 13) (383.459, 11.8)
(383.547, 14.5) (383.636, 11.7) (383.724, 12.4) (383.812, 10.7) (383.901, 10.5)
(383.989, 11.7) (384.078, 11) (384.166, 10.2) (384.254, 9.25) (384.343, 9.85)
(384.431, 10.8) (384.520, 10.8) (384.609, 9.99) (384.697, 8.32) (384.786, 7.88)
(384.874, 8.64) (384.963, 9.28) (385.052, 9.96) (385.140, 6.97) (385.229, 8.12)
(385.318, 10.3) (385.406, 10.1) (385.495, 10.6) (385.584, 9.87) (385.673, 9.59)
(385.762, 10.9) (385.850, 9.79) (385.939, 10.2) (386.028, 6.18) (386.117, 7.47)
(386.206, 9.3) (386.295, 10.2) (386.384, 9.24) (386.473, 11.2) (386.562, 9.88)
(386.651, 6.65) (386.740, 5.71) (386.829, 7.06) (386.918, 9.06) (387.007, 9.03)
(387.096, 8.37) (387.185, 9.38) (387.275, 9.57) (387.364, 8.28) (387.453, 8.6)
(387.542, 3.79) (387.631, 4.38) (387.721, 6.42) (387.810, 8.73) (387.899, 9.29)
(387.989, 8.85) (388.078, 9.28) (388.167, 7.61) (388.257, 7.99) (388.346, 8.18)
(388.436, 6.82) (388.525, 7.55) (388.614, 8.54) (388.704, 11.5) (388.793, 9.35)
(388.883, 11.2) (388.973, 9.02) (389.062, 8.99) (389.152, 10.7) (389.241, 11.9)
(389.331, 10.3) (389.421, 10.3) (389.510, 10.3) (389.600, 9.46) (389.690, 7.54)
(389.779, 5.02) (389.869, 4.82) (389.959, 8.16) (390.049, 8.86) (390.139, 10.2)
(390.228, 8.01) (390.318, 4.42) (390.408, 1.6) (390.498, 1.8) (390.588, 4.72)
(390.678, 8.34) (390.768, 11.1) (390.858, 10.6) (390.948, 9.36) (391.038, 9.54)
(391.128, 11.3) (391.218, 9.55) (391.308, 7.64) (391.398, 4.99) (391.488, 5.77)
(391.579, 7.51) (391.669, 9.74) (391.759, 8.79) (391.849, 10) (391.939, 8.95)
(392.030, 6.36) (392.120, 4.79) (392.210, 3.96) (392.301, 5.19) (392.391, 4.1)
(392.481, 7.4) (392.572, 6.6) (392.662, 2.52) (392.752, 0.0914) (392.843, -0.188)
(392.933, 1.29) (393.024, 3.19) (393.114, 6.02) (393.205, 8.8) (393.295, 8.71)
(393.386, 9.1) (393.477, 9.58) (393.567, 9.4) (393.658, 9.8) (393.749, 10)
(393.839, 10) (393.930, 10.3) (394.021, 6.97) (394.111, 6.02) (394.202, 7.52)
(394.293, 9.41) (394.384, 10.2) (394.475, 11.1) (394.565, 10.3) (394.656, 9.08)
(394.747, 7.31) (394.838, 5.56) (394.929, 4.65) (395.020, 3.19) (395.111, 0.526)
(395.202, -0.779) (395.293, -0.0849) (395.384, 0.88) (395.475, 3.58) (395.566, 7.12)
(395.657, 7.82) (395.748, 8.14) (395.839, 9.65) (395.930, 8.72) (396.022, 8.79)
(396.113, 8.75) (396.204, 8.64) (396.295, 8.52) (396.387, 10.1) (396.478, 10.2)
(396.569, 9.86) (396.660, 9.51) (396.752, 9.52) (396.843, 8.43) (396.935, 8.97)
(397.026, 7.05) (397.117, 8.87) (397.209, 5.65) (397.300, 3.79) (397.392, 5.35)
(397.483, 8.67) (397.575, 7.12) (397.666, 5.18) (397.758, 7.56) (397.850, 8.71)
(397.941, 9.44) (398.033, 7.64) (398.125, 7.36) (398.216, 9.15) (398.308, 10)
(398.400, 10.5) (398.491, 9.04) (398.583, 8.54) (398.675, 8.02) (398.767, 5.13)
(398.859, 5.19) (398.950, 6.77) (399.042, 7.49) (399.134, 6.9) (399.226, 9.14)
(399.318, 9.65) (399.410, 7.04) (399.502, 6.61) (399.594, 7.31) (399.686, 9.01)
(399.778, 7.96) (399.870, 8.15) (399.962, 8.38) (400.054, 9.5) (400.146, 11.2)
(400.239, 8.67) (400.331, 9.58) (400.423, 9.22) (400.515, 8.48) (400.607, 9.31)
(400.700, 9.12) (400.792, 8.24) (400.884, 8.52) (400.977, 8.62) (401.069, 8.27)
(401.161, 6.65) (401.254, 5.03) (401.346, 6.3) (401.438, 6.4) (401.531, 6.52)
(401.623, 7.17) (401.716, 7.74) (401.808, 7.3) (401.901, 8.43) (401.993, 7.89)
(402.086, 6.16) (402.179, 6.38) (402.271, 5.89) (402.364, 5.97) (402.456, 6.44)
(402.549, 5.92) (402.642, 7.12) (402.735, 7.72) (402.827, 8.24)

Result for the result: 0.96 nm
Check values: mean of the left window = 13.6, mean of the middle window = 9.51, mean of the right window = 8.3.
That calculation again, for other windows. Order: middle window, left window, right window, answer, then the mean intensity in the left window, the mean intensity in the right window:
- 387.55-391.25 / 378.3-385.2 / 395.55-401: 0.66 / 11.6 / 8.26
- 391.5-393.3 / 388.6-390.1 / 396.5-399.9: 0.64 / 9.18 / 7.86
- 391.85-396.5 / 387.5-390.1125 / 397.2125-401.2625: 0.89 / 8.46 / 7.99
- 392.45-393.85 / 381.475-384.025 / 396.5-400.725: 0.43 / 11.1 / 8.13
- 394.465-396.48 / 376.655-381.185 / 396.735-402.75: 0.49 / 11.8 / 7.7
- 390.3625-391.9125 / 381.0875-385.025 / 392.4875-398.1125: 0.10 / 11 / 7.03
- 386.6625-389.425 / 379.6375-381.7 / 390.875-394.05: 0.31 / 14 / 7.09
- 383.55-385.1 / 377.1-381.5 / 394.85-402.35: 0.10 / 12.2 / 7.44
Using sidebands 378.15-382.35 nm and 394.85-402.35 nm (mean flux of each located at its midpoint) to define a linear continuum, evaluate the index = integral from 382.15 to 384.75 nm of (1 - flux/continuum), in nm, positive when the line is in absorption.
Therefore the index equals 0.31 nm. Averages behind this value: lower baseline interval 12.7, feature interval 10.4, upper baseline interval 7.44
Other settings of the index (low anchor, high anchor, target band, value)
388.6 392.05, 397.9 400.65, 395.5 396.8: -0.08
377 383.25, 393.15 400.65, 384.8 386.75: 0.24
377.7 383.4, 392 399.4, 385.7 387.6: 0.28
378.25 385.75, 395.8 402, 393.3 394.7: -0.02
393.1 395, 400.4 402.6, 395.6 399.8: -0.07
